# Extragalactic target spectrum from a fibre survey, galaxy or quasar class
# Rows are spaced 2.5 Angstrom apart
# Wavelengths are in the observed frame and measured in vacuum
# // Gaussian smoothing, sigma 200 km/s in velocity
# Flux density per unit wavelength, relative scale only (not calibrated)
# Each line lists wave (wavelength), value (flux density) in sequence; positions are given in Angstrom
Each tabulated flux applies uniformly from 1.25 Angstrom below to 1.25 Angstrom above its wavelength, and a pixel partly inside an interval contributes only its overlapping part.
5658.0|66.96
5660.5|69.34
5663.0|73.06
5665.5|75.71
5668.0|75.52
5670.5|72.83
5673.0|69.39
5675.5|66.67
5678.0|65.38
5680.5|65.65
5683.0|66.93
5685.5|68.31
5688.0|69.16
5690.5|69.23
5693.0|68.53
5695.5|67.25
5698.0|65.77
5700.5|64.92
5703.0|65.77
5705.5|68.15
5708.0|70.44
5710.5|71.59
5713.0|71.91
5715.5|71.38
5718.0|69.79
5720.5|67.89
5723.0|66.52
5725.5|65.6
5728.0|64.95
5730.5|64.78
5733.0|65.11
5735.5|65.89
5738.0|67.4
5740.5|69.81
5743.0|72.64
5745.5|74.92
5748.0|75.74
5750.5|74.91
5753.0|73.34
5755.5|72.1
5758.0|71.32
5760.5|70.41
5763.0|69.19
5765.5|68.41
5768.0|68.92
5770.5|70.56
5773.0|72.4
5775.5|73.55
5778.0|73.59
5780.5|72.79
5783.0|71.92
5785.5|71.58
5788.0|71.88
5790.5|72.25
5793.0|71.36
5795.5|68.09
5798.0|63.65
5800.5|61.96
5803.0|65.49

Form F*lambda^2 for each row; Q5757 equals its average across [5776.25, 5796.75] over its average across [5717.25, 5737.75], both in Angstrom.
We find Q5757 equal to 1.10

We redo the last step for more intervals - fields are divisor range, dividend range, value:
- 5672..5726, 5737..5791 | 1.08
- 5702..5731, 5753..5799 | 1.06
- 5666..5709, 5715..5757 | 1.04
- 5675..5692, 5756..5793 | 1.09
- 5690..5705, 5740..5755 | 1.12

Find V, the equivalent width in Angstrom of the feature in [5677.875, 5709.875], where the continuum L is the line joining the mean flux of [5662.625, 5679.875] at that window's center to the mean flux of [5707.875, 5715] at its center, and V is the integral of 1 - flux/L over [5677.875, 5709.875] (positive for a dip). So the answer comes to 1.68 Angstrom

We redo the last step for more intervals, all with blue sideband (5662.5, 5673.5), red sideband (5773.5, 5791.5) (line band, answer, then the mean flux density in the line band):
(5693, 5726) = 2.2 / 68.3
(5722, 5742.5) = 1.8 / 66.5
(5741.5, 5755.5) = -0.2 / 74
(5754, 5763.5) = 0.2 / 70.9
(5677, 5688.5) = 1.0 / 67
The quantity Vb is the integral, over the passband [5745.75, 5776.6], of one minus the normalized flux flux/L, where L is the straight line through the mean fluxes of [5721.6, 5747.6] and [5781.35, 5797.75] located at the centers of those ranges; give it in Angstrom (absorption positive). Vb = -1.1 Angstrom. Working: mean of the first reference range 68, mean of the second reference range 70.8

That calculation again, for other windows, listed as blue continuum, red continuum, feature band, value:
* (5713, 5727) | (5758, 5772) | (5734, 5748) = -0.3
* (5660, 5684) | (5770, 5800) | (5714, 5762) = 0.6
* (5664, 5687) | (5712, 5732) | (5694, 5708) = 0.4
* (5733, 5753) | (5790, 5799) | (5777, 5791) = -0.6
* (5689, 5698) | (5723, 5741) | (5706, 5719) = -0.7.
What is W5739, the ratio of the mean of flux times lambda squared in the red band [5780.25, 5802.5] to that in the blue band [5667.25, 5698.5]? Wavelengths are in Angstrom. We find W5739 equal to 1.05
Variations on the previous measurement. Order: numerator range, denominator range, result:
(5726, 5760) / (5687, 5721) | 1.03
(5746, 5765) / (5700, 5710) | 1.09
